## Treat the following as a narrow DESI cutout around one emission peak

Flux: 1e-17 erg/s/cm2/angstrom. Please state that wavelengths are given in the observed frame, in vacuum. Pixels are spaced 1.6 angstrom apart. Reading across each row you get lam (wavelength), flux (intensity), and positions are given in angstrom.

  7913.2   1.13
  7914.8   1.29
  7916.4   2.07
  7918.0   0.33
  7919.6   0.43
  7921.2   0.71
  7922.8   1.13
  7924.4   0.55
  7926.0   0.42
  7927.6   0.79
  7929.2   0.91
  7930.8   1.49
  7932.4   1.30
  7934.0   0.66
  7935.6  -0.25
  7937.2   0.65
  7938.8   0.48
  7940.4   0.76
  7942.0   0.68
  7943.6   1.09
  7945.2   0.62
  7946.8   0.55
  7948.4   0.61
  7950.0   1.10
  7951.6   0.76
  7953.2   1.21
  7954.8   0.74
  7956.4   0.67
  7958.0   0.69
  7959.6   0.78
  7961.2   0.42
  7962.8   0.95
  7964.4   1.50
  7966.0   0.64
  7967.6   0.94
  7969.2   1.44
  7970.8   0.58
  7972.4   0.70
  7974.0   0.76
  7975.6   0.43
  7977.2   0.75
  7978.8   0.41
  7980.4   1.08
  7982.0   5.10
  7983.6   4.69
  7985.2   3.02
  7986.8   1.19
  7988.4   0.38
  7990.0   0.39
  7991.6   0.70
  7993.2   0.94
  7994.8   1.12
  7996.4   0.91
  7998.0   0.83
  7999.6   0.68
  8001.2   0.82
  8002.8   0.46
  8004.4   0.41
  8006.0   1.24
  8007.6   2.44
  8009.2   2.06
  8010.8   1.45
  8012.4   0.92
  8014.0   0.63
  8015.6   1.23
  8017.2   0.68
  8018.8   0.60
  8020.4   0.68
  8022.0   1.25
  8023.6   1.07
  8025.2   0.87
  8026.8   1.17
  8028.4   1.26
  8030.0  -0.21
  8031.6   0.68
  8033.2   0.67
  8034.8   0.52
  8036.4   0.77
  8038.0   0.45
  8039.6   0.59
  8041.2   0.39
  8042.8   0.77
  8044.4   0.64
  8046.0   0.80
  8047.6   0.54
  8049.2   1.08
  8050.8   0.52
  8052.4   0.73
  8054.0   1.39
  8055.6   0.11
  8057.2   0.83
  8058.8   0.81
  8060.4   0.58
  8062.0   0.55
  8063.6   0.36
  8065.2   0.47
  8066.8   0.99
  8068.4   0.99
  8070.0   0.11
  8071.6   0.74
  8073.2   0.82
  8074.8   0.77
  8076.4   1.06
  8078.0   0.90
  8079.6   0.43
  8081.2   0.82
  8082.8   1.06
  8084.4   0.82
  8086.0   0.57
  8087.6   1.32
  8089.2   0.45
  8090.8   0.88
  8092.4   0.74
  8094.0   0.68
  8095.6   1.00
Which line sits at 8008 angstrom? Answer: [N II] 6583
